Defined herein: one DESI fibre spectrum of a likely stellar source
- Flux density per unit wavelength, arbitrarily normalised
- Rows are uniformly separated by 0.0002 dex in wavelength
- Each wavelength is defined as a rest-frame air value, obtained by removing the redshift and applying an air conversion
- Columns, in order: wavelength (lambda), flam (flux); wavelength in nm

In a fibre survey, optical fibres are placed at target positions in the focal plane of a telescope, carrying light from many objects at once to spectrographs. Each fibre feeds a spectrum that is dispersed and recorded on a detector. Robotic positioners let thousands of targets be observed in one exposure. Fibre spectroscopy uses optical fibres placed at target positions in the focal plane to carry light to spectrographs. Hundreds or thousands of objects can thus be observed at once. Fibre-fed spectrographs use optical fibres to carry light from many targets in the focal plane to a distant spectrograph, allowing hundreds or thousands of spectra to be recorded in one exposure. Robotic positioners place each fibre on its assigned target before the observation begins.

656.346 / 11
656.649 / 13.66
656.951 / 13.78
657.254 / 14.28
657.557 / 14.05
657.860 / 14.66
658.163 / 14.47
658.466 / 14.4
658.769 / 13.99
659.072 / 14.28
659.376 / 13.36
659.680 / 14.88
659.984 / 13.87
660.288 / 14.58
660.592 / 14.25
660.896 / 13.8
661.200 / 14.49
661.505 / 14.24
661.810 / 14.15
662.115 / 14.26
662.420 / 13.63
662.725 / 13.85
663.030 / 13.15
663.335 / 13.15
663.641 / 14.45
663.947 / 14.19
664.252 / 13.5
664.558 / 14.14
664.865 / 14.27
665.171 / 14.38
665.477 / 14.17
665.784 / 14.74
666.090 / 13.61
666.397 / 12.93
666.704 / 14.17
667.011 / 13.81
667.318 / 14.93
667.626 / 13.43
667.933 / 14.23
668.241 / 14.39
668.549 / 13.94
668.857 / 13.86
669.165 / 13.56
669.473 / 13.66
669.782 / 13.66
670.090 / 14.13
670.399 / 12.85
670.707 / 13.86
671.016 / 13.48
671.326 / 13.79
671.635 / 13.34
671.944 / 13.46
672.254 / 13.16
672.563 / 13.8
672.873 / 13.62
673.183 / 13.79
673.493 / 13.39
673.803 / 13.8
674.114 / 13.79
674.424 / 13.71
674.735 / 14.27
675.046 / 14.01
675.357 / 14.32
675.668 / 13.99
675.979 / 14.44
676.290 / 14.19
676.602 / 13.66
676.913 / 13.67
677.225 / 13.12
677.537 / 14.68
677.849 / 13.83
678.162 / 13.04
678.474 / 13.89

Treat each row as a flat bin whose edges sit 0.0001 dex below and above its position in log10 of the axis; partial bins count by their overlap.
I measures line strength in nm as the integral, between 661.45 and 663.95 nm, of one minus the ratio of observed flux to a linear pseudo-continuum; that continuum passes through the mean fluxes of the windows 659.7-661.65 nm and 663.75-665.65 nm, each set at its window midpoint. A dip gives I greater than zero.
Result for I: 0.057 nm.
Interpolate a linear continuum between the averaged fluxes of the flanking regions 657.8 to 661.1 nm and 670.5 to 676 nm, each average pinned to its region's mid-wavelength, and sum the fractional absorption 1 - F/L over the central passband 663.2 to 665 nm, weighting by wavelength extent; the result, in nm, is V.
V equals 0.01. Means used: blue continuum 14.2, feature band 13.9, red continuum 13.8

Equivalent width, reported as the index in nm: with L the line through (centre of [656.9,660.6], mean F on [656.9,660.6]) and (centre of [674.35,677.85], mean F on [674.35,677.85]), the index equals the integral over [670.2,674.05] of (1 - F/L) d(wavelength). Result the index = 0.14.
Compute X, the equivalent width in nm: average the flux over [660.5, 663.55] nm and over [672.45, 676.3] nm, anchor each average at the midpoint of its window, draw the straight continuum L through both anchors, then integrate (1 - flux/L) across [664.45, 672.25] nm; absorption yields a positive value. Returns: 0.03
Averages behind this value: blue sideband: 13.9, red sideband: 13.9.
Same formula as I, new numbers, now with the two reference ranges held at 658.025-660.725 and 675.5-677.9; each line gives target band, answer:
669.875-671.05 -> 0.04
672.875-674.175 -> 0.03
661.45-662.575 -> 0.01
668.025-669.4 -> 0.01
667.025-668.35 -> -0.01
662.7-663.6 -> 0.05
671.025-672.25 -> 0.05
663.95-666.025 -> 0.00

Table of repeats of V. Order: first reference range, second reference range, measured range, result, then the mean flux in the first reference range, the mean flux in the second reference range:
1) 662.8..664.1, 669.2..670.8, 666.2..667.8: -0.02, 13.7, 13.6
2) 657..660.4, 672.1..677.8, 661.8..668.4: 0.05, 14.2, 13.9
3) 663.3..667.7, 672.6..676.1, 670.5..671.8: 0.03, 14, 13.9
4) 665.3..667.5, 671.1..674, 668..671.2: 0.01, 14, 13.6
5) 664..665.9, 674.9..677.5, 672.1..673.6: 0.05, 14.2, 14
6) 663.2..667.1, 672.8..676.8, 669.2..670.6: 0.04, 14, 13.9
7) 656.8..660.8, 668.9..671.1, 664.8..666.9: -0.03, 14.2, 13.6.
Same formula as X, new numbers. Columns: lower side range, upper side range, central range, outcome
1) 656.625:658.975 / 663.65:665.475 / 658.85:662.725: 0.01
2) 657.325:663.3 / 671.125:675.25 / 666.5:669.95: -0.03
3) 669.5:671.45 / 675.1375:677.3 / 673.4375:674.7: 0.01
